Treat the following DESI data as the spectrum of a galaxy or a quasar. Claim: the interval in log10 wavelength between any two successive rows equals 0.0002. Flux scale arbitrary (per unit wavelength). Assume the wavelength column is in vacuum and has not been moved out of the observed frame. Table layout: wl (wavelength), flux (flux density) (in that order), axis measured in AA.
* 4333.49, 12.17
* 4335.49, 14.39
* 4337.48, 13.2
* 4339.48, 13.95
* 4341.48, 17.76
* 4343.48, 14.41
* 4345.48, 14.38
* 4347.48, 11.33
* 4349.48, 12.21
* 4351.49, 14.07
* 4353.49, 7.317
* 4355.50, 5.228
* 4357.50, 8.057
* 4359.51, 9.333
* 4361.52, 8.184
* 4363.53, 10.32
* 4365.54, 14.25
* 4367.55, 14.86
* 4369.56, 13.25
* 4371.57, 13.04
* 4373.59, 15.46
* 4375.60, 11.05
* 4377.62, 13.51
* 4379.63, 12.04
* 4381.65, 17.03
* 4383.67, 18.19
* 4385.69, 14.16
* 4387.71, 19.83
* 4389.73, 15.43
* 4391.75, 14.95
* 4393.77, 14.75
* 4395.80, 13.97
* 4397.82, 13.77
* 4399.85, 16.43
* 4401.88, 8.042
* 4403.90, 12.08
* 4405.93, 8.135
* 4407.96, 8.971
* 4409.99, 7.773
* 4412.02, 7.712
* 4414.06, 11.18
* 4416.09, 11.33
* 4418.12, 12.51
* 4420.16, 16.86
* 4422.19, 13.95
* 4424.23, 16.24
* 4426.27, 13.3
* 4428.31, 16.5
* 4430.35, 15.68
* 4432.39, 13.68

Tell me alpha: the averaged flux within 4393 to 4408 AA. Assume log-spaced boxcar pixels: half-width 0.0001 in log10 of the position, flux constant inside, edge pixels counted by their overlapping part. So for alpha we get 12.2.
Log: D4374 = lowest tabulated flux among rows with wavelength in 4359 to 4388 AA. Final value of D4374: 8.184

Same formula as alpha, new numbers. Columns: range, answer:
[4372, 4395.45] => 15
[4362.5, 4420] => 13.1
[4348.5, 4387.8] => 12.4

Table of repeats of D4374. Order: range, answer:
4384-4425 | 7.712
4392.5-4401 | 13.77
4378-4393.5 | 12.04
